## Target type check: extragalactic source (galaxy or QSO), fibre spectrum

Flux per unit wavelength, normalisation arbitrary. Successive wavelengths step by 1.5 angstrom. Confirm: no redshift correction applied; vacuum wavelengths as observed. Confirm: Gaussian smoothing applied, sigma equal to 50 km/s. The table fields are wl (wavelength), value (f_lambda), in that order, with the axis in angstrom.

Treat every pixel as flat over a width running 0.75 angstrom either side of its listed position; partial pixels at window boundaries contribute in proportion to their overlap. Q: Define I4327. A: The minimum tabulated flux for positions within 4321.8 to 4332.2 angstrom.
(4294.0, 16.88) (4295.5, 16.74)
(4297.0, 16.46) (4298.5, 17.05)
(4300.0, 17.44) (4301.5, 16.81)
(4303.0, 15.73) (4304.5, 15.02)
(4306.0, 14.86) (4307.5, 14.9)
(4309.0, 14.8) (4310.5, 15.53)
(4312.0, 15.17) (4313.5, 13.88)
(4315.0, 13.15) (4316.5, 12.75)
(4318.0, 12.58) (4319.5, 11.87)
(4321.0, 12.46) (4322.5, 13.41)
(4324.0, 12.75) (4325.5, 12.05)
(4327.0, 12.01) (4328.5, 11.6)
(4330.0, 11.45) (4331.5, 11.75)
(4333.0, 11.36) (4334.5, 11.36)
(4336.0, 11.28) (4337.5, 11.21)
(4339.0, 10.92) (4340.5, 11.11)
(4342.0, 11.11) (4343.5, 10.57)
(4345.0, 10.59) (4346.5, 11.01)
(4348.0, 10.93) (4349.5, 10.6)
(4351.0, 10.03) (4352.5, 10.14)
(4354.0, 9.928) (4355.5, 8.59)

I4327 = 11.45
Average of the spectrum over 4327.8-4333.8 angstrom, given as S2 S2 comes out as 11.5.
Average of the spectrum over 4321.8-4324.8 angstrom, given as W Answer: 13.1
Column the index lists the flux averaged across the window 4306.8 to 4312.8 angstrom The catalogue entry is 15.1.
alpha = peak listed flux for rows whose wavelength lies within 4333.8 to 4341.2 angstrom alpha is 11.36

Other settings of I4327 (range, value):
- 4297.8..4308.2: 14.86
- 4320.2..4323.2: 12.46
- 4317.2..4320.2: 11.87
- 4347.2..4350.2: 10.6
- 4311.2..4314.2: 13.88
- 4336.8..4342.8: 10.92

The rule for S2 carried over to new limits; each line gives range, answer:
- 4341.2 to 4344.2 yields 10.8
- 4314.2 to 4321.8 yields 12.6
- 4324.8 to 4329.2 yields 11.9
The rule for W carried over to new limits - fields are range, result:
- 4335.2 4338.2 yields 11.2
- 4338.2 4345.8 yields 10.9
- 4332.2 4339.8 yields 11.2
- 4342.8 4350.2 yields 10.7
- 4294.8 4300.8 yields 16.9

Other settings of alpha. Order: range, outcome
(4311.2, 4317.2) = 15.17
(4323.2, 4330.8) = 12.75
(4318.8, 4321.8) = 12.46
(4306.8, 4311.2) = 15.53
